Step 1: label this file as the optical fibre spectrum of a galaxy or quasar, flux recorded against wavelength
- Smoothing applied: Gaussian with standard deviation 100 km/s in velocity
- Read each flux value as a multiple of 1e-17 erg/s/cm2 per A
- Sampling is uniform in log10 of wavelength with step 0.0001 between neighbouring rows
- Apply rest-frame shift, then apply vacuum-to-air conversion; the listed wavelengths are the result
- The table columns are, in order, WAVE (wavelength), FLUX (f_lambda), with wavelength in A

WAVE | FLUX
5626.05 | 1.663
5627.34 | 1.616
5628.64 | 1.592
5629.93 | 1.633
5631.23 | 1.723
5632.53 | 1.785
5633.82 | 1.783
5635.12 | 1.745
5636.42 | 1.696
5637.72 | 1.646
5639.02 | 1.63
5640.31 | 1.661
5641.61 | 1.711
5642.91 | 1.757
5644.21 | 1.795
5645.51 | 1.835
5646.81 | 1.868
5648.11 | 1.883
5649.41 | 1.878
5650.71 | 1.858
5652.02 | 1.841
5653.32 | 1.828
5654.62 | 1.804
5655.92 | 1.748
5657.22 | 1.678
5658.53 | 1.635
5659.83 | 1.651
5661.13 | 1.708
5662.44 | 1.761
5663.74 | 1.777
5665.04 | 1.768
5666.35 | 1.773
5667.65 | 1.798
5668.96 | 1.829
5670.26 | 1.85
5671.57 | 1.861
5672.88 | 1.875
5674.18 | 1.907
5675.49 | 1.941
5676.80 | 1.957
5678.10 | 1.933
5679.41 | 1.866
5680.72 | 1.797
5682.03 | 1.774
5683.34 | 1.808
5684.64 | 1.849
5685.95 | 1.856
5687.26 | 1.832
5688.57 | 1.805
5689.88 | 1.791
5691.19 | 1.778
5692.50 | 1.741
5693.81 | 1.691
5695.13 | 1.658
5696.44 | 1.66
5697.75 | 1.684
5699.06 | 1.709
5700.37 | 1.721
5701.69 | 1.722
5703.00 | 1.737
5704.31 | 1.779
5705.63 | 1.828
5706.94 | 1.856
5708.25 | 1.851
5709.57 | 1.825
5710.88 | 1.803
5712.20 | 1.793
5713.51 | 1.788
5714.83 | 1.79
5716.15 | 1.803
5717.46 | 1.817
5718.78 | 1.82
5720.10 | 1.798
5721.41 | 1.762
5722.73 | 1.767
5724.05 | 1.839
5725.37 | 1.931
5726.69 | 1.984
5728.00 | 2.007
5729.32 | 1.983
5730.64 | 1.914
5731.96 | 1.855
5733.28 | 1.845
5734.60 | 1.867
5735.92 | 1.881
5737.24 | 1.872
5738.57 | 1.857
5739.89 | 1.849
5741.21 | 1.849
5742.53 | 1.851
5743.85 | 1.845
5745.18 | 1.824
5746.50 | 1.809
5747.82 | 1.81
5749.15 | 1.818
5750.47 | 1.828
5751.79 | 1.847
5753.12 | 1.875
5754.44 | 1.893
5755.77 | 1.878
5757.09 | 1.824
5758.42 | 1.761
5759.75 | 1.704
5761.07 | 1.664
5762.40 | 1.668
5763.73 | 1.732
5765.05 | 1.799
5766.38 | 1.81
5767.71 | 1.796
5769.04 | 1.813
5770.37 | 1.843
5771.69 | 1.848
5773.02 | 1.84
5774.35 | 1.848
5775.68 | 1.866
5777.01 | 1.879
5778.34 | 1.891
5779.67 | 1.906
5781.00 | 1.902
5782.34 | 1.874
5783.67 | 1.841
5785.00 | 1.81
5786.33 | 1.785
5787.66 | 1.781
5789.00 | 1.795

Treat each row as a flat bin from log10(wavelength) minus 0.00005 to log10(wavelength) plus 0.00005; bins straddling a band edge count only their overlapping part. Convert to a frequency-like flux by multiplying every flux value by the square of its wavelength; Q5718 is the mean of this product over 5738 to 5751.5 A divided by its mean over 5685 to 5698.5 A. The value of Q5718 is 1.07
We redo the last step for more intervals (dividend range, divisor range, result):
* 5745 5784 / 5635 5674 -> 1.07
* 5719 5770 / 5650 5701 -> 1.05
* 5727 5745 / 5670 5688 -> 1.03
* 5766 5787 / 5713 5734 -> 1.01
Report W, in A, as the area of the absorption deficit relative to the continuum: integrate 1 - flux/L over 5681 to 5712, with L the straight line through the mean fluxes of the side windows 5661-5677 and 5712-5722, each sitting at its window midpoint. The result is 0.7 A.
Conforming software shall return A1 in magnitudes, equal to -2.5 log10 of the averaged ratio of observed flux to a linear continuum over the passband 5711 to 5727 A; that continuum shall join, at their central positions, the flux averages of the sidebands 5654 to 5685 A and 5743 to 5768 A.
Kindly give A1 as -0.01 mag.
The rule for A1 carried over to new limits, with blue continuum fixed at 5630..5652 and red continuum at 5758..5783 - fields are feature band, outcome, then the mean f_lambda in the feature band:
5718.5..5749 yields -0.04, 1.86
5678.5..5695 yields -0.01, 1.8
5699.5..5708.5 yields 0.00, 1.78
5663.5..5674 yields -0.03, 1.82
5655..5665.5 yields 0.03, 1.72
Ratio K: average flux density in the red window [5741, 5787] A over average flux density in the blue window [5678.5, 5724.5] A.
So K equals 1.02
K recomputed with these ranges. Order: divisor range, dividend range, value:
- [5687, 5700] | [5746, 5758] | 1.06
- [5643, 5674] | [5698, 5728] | 1.01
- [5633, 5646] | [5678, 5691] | 1.06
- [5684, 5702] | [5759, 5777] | 1.02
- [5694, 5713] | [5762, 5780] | 1.04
